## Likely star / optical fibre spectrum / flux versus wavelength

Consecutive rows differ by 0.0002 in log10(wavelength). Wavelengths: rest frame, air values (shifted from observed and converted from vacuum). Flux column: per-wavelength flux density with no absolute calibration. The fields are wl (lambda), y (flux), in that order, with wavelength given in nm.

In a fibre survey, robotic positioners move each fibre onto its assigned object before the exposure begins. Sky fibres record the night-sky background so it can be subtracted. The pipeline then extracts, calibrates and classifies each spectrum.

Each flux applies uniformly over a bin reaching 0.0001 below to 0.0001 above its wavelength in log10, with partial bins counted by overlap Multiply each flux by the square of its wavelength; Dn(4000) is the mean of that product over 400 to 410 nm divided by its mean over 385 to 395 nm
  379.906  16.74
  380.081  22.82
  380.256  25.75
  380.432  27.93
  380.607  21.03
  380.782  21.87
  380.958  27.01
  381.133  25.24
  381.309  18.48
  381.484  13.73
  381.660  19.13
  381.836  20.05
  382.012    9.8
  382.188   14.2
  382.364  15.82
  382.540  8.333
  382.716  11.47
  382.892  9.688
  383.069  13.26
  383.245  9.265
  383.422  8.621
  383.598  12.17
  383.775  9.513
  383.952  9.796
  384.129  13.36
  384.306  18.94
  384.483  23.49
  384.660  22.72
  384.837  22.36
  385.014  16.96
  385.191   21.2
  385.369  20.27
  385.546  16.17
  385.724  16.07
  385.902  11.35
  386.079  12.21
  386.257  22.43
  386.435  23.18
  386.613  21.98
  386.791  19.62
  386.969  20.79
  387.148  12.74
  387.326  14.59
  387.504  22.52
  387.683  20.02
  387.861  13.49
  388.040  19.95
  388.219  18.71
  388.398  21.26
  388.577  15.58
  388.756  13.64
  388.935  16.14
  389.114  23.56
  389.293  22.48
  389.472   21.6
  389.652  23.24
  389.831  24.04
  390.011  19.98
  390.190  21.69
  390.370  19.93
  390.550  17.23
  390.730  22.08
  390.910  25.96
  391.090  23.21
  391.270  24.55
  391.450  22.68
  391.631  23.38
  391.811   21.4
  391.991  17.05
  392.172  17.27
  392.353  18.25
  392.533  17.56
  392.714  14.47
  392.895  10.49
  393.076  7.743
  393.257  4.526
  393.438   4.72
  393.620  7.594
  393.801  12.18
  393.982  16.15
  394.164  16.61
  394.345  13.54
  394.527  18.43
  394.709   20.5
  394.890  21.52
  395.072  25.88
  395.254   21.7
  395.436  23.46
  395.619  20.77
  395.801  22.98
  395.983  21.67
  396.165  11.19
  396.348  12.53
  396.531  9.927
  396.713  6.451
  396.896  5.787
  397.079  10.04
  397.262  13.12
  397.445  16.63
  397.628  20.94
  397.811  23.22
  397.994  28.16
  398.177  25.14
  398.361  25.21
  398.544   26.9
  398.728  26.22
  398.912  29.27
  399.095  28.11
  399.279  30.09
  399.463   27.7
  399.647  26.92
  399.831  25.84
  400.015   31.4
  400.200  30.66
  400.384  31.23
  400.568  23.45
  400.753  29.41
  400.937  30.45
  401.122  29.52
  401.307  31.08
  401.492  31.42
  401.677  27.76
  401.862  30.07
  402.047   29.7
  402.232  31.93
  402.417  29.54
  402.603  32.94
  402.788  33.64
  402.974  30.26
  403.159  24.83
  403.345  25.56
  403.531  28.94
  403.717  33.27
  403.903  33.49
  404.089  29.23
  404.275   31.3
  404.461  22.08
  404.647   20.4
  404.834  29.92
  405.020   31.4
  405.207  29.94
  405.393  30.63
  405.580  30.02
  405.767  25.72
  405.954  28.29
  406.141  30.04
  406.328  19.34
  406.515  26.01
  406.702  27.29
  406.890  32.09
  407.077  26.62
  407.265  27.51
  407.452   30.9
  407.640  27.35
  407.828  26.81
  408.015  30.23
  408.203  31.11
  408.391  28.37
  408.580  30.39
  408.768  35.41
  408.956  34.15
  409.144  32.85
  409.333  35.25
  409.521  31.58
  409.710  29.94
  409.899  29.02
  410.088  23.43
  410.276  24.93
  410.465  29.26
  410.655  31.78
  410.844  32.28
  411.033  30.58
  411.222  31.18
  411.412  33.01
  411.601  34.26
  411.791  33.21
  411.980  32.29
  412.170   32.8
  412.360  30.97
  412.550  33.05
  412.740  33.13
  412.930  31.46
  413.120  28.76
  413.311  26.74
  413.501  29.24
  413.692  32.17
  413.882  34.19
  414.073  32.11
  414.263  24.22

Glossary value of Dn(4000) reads 1.77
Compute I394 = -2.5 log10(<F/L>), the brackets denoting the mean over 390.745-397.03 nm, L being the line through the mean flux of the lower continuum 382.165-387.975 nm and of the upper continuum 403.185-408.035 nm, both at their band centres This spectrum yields 0.26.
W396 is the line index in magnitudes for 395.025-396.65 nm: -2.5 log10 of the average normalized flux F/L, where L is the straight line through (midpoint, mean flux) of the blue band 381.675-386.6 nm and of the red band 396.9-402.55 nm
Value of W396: 0.27 mag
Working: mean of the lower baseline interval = 15.5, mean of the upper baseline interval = 26.4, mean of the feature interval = 18.5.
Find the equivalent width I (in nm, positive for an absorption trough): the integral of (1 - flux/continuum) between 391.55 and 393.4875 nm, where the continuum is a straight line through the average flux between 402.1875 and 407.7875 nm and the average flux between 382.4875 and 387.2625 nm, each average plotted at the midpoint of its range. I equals 0.582 nm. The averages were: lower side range 15.9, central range 14.4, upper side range 28.6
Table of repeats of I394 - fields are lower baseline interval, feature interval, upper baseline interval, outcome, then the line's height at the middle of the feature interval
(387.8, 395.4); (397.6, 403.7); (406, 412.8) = -0.17 mag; 24.3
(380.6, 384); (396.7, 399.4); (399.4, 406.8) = 0.19 mag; 25.4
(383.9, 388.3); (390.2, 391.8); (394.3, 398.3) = -0.22 mag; 18.1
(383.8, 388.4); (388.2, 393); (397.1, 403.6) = 0.06 mag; 21.1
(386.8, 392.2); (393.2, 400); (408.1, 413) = 0.25 mag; 23.9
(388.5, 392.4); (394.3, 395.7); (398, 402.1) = 0.17 mag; 24.4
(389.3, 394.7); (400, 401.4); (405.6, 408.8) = -0.24 mag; 23.8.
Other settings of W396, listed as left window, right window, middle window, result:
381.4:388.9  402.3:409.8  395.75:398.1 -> 0.46 mag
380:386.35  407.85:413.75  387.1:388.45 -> 0.08 mag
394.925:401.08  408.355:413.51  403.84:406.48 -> -0.02 mag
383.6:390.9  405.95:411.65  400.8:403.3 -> -0.15 mag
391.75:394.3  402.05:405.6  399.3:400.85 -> -0.19 mag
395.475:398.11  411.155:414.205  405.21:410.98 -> -0.08 mag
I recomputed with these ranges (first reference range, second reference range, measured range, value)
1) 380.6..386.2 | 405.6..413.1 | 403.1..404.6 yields -0.073 nm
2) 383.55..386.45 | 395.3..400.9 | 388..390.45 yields -0.177 nm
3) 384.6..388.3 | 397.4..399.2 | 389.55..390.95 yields -0.065 nm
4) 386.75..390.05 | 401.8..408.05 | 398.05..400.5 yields -0.246 nm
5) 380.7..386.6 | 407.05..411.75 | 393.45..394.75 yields 0.467 nm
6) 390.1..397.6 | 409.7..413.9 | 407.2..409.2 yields -0.181 nm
